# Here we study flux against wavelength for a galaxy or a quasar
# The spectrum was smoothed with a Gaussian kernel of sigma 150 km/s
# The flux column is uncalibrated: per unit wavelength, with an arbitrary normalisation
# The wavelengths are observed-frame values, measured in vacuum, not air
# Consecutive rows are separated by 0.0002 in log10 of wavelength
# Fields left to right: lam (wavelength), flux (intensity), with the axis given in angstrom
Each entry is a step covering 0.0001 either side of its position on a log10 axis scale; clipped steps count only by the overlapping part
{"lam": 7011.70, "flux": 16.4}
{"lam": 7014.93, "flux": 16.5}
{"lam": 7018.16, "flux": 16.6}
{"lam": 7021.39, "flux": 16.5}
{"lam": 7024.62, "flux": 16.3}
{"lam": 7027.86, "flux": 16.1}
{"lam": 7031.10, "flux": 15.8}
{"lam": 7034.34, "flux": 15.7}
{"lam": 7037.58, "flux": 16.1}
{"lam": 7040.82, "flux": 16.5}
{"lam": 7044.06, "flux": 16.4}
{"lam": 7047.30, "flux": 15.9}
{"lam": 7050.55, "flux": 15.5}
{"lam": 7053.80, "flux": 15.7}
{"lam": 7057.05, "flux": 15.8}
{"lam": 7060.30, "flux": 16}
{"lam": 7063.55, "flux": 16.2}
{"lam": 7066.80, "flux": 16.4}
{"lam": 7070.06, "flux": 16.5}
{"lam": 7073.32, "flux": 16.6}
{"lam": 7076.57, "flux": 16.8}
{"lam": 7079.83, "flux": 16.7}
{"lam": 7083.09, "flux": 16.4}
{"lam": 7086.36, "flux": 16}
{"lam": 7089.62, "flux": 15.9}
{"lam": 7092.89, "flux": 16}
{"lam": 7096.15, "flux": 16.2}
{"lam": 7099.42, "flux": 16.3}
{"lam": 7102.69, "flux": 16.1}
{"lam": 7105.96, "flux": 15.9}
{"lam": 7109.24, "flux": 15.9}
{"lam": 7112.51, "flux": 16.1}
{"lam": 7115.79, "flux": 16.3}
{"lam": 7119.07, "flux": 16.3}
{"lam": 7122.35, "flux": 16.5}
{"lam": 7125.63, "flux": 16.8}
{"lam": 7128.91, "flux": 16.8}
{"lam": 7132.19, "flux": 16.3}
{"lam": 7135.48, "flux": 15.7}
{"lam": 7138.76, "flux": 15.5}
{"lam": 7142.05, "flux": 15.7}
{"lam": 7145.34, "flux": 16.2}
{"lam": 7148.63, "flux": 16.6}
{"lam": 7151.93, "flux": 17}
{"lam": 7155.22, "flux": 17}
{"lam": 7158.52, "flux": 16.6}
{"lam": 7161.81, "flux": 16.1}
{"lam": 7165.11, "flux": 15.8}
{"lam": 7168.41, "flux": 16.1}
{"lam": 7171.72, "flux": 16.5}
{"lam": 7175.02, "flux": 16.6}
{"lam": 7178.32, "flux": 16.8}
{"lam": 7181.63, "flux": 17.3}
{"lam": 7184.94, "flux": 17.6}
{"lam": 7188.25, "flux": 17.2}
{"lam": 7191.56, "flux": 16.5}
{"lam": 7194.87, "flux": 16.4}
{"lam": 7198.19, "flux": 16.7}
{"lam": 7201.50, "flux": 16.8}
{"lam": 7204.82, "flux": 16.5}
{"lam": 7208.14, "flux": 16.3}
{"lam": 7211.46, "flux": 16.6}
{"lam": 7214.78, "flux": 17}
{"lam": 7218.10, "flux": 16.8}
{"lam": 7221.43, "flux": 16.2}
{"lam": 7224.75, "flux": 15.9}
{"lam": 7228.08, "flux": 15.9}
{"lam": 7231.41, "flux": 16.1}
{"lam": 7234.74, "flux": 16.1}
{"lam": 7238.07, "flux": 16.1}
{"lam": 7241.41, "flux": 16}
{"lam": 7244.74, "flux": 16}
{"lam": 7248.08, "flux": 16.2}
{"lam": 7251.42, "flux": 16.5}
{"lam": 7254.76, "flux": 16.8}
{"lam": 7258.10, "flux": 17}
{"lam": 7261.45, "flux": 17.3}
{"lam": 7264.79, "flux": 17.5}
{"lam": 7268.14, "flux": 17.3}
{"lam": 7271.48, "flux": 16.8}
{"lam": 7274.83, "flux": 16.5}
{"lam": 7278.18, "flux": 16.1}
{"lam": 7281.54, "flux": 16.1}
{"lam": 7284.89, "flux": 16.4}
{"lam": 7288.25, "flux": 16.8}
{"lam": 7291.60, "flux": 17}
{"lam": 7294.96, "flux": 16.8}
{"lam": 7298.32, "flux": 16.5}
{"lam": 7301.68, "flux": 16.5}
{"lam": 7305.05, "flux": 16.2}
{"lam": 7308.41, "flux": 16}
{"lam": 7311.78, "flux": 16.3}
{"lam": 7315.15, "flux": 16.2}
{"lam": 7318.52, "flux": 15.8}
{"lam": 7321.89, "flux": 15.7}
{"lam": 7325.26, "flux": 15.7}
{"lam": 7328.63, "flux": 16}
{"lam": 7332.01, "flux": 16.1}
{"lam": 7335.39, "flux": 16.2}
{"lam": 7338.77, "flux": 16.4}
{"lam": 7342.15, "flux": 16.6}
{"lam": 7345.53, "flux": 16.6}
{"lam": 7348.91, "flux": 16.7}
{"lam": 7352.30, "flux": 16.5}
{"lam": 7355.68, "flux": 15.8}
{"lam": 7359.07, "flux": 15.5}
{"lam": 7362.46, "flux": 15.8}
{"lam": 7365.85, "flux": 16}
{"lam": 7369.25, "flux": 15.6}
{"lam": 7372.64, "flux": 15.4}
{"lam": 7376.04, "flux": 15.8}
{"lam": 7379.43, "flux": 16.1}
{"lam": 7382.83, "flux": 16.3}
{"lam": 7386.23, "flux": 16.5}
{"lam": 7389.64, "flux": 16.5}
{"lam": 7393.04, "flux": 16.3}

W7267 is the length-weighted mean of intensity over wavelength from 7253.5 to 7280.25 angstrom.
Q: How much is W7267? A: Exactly 16.9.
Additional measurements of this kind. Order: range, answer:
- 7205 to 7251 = 16.3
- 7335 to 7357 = 16.4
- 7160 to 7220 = 16.6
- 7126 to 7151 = 16.2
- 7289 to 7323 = 16.3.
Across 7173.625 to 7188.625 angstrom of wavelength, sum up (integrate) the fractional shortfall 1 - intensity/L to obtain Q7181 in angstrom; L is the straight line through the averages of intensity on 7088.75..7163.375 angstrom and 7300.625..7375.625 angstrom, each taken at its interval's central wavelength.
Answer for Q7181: -0.8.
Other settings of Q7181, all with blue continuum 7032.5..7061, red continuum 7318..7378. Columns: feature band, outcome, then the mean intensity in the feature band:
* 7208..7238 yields -0.6 angstrom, 16.3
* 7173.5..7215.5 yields -2.1 angstrom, 16.8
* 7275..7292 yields -0.5 angstrom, 16.4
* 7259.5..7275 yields -1.1 angstrom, 17.1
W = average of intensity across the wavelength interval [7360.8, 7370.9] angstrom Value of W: 15.8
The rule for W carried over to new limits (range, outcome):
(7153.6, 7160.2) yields 16.8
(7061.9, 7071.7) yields 16.4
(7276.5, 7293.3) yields 16.5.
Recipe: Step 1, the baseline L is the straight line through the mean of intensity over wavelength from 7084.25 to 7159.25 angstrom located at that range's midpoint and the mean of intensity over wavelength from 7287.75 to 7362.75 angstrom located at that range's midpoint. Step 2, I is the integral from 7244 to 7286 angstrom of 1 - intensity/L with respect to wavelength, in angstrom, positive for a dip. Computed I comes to -1.10 angstrom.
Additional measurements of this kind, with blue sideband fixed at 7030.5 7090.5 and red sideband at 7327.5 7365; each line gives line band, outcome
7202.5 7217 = -0.4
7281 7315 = -0.6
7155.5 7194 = -1.1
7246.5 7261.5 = -0.5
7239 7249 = 0.1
